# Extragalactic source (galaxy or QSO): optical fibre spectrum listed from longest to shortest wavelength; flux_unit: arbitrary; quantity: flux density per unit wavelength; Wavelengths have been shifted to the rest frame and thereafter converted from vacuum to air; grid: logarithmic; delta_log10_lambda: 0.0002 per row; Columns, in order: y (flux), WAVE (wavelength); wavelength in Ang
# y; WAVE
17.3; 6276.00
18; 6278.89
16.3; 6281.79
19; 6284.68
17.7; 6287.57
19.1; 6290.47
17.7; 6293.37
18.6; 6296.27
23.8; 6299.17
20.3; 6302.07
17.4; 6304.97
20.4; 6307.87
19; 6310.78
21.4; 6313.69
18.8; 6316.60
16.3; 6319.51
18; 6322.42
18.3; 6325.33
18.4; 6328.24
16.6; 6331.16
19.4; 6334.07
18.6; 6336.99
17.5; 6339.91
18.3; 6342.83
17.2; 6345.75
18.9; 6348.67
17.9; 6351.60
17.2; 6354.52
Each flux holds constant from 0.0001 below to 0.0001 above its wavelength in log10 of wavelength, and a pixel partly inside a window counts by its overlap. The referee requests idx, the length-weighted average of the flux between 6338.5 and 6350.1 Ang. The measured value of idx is 18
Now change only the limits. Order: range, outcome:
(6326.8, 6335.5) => 18.1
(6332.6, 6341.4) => 18.5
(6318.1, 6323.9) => 17.2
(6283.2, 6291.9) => 18.6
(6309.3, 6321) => 18.9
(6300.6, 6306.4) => 18.9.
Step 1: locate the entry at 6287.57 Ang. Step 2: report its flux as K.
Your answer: 17.7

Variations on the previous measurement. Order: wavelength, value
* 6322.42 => 18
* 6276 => 17.3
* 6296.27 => 18.6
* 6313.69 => 21.4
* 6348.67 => 18.9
